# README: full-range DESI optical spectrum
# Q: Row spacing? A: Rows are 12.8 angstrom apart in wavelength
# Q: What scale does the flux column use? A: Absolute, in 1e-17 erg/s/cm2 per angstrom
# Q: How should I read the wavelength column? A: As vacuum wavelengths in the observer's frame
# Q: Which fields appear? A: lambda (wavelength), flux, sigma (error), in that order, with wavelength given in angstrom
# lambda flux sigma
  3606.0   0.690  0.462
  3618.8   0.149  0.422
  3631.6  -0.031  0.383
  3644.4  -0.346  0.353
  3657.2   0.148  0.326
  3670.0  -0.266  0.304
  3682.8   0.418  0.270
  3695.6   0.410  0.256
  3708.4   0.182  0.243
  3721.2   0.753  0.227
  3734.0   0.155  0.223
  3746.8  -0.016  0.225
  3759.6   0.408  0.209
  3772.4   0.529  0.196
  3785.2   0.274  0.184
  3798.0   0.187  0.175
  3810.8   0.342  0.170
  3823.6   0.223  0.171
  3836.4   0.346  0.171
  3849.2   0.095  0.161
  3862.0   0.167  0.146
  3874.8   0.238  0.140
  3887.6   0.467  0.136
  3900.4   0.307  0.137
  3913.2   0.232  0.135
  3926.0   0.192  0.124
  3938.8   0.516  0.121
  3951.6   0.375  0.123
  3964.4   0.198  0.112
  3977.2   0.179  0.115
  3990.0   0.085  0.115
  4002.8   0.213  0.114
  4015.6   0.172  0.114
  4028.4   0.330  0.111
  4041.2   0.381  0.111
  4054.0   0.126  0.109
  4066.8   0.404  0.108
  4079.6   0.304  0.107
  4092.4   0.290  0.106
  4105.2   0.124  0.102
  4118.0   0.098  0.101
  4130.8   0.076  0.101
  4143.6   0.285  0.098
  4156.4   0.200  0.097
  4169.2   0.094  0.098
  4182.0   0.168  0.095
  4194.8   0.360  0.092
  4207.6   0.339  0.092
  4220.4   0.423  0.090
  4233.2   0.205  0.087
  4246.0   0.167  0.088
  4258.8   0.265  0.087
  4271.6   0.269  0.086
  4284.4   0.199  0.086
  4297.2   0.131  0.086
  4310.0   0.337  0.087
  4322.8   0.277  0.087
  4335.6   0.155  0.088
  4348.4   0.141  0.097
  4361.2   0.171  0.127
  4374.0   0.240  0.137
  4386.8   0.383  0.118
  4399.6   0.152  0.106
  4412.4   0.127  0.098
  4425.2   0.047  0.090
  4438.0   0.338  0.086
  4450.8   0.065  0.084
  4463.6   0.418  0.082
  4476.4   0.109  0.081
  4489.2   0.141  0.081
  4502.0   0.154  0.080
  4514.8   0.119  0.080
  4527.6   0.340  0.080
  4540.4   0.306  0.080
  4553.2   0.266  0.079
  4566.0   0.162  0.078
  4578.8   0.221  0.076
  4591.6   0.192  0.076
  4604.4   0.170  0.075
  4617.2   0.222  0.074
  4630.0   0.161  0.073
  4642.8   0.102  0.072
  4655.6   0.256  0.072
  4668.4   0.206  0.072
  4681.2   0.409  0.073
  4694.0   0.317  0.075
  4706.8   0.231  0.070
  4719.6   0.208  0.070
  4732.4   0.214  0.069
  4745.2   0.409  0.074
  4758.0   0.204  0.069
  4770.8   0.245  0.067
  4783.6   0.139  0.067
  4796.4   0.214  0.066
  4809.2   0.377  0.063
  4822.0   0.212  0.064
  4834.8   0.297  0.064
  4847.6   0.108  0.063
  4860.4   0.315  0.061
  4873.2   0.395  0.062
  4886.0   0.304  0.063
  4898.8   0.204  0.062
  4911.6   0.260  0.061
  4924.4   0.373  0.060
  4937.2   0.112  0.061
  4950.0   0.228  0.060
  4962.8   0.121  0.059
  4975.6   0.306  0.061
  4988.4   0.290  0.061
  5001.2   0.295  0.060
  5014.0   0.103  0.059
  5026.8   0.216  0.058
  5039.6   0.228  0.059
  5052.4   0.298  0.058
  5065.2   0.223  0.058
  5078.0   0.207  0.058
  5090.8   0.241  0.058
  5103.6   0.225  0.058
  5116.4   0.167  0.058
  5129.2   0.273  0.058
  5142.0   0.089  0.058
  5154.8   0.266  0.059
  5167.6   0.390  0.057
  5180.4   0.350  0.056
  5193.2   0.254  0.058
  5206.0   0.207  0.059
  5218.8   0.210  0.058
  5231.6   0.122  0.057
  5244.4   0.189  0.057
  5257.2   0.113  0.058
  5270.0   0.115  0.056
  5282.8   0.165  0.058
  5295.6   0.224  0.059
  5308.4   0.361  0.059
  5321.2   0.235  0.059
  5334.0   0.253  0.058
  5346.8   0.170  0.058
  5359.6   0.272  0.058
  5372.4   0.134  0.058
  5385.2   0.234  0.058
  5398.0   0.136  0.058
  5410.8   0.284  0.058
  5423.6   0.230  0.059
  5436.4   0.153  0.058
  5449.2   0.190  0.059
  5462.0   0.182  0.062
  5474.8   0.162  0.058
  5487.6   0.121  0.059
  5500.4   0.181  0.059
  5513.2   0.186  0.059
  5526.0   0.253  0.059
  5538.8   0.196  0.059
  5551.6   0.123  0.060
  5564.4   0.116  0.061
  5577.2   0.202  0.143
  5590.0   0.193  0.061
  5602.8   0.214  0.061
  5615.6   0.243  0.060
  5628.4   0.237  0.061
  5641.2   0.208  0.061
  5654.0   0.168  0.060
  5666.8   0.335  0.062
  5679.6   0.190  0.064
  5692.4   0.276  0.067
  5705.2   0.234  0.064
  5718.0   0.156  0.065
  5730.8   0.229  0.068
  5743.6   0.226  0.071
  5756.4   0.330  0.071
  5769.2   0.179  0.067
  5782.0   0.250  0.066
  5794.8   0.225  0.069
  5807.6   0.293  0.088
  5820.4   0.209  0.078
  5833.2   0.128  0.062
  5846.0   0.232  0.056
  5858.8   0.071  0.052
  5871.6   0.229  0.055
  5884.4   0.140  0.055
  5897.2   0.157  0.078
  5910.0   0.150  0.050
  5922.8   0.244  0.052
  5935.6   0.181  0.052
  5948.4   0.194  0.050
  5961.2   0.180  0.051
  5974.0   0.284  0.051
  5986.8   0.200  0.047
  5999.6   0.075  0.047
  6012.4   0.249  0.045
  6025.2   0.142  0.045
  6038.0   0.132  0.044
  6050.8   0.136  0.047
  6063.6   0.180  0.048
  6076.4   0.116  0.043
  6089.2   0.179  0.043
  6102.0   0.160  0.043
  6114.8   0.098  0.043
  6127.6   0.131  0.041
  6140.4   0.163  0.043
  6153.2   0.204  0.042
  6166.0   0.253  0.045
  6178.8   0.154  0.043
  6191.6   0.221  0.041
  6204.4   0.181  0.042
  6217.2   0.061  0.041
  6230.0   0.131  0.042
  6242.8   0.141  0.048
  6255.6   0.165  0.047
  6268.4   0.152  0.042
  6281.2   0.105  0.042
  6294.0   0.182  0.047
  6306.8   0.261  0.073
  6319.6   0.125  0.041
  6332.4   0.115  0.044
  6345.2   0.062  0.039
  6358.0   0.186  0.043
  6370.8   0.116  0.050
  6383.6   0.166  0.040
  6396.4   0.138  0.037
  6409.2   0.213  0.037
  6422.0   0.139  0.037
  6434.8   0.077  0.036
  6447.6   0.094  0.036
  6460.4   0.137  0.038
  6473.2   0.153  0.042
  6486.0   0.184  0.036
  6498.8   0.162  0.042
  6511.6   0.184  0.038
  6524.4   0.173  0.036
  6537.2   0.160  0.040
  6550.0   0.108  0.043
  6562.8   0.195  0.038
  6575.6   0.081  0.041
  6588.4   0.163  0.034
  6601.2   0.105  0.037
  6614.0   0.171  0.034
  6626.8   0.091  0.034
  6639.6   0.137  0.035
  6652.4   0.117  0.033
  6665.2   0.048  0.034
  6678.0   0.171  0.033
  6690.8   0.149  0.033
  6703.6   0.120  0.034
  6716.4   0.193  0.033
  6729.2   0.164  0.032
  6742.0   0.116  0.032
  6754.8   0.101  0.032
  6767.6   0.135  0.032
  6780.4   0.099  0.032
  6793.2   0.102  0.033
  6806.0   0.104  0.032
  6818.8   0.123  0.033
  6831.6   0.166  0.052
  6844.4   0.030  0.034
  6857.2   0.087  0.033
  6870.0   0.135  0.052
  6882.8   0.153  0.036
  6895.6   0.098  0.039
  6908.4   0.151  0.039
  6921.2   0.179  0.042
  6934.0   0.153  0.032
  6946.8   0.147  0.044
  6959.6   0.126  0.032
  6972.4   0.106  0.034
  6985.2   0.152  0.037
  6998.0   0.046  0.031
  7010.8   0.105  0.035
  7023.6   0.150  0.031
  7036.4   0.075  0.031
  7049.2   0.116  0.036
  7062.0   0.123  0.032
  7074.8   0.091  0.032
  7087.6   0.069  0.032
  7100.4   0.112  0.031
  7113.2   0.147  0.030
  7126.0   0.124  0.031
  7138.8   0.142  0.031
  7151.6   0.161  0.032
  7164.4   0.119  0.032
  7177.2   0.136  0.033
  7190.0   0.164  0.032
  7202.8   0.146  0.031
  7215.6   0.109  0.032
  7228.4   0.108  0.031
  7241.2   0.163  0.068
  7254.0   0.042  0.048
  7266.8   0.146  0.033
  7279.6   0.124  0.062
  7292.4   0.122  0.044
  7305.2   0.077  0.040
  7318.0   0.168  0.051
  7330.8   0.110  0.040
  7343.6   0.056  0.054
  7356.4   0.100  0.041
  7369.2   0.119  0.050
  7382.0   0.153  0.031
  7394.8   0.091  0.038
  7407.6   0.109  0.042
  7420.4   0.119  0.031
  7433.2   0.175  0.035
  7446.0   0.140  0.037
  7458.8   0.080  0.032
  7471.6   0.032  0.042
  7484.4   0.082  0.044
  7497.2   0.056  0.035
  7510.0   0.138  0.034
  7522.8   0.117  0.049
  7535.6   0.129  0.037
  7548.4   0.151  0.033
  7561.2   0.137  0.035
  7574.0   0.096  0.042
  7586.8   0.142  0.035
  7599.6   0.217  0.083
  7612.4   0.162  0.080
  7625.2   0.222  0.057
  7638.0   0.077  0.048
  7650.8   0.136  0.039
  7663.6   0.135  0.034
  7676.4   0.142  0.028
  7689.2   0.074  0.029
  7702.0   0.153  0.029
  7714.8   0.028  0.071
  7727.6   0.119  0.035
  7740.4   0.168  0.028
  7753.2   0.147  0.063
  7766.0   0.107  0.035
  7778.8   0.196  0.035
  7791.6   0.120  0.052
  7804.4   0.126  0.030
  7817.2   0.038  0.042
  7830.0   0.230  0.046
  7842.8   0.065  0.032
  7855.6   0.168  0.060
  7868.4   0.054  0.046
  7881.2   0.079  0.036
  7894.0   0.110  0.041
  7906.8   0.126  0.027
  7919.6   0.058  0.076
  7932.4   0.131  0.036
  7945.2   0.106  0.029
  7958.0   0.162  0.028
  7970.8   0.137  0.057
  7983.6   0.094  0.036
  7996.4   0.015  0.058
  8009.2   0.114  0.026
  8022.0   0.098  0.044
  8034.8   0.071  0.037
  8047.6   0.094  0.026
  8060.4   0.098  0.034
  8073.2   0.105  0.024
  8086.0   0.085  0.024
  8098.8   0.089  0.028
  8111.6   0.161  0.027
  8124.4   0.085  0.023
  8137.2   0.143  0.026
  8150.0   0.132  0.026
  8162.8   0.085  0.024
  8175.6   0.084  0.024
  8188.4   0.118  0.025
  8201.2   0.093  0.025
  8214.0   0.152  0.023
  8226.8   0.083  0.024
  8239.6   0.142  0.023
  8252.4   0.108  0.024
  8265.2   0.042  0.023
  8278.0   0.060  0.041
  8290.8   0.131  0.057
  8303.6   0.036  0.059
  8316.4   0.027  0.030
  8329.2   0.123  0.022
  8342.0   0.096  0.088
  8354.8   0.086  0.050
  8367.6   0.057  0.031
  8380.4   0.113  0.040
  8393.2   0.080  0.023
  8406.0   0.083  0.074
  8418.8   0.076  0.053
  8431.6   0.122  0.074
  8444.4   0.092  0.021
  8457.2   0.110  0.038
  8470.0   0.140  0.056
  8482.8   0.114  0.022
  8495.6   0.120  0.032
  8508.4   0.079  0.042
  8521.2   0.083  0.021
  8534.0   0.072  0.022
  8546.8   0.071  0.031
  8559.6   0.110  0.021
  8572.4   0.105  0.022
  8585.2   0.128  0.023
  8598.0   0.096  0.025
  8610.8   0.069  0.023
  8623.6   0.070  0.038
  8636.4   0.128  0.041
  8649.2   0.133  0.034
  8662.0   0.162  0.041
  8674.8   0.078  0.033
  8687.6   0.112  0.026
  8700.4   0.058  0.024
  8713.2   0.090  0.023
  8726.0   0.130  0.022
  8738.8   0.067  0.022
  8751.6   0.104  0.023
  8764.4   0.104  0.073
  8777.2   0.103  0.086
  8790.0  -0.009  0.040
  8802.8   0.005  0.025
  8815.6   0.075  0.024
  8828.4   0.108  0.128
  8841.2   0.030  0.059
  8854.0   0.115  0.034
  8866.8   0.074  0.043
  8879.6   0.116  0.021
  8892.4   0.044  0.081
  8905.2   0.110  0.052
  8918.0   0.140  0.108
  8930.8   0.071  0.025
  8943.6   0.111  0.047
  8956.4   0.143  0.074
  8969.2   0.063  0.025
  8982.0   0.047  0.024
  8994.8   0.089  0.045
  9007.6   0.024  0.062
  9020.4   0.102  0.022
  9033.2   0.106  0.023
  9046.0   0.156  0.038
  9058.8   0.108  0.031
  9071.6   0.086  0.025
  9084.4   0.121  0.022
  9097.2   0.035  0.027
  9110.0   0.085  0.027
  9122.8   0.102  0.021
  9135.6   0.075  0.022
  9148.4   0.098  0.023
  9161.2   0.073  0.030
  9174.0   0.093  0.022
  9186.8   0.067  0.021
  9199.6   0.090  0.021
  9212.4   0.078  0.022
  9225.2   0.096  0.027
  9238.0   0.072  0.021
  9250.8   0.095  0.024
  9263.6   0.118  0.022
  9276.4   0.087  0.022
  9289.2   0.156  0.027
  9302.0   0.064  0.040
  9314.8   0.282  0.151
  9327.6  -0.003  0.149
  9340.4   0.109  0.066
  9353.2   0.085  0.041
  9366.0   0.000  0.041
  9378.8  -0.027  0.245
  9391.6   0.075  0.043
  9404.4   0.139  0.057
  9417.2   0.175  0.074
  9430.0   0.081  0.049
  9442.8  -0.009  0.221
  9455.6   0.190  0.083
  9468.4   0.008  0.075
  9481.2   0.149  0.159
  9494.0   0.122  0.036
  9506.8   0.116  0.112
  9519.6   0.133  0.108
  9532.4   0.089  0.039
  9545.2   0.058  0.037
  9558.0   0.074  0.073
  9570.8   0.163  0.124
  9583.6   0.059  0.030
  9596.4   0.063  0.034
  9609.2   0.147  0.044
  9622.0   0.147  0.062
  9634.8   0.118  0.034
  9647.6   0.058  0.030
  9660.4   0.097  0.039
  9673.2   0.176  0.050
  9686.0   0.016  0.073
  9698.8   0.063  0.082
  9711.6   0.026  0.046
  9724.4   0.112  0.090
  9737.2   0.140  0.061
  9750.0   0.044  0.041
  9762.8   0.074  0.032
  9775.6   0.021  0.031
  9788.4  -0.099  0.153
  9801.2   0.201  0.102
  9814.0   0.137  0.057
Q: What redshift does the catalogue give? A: 0.74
